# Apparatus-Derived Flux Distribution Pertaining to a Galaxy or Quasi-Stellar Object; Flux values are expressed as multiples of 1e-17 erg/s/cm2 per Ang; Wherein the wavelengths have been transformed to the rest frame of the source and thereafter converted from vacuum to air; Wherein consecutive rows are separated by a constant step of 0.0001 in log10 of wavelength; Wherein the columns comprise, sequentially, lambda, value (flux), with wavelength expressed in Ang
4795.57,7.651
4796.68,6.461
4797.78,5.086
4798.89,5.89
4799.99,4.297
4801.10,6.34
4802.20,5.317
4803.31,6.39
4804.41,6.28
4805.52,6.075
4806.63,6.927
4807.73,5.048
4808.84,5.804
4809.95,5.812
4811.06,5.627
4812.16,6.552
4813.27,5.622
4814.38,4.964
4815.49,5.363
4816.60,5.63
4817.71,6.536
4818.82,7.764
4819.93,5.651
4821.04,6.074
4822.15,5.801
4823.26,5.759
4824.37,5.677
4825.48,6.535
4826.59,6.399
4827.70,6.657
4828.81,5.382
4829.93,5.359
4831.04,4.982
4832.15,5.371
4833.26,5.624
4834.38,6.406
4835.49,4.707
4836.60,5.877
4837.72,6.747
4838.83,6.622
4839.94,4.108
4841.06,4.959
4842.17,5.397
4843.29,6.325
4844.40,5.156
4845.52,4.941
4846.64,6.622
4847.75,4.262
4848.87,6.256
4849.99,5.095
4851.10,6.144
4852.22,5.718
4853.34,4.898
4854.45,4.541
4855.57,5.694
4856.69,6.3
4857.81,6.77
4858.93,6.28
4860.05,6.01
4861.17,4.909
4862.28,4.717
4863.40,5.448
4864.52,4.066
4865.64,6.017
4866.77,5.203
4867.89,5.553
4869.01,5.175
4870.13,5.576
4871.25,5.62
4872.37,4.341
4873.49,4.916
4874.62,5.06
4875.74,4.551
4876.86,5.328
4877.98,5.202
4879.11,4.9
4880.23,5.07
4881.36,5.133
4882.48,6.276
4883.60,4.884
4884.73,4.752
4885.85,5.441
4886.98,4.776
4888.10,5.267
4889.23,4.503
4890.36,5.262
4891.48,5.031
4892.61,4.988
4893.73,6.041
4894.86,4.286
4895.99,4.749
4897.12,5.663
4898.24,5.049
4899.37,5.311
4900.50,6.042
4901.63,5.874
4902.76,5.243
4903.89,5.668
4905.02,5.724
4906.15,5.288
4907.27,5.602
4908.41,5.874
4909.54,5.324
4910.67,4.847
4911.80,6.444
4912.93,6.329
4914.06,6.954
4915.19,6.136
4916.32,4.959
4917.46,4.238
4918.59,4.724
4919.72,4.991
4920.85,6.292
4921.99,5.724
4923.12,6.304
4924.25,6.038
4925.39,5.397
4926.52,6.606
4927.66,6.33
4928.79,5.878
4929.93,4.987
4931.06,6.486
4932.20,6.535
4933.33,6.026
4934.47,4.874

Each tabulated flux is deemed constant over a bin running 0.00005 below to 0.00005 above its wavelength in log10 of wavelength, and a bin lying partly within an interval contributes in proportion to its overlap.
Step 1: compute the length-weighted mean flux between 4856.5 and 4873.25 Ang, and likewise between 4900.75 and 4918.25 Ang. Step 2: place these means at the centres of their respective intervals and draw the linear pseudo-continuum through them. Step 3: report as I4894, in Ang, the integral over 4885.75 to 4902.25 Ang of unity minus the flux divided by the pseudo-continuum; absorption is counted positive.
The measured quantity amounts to 1.04 Ang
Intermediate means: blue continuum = 5.44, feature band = 5.21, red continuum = 5.63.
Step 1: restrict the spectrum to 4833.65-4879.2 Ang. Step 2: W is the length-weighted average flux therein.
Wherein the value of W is 5.43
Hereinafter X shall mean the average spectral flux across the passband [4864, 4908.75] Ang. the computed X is 5.23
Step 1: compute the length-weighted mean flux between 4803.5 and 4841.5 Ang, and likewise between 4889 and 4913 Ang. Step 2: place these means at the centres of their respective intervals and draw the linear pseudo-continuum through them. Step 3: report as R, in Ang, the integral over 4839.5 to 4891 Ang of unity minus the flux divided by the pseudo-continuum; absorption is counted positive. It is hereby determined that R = 2.9 Ang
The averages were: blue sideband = 5.85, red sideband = 5.41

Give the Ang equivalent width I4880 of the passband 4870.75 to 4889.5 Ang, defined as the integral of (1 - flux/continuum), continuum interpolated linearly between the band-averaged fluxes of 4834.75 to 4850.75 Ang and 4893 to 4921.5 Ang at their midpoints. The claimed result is 1.52 Ang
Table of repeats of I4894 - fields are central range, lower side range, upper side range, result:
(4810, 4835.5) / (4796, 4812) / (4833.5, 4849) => -0.7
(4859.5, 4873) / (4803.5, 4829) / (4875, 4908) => 0.7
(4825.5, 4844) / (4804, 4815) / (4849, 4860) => 0.3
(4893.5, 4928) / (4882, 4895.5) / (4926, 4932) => 0.2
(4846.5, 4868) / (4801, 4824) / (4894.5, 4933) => 1.2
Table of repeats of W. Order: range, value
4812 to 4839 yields 5.9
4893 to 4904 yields 5.37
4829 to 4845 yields 5.54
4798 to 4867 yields 5.7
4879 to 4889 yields 5.16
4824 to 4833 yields 5.8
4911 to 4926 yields 5.72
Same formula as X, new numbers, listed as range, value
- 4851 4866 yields 5.51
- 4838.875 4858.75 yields 5.53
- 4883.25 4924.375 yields 5.42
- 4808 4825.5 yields 5.91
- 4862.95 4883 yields 5.19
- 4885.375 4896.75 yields 5.04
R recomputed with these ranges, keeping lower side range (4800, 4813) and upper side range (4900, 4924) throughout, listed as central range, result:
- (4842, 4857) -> 0.8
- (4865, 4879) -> 1.4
